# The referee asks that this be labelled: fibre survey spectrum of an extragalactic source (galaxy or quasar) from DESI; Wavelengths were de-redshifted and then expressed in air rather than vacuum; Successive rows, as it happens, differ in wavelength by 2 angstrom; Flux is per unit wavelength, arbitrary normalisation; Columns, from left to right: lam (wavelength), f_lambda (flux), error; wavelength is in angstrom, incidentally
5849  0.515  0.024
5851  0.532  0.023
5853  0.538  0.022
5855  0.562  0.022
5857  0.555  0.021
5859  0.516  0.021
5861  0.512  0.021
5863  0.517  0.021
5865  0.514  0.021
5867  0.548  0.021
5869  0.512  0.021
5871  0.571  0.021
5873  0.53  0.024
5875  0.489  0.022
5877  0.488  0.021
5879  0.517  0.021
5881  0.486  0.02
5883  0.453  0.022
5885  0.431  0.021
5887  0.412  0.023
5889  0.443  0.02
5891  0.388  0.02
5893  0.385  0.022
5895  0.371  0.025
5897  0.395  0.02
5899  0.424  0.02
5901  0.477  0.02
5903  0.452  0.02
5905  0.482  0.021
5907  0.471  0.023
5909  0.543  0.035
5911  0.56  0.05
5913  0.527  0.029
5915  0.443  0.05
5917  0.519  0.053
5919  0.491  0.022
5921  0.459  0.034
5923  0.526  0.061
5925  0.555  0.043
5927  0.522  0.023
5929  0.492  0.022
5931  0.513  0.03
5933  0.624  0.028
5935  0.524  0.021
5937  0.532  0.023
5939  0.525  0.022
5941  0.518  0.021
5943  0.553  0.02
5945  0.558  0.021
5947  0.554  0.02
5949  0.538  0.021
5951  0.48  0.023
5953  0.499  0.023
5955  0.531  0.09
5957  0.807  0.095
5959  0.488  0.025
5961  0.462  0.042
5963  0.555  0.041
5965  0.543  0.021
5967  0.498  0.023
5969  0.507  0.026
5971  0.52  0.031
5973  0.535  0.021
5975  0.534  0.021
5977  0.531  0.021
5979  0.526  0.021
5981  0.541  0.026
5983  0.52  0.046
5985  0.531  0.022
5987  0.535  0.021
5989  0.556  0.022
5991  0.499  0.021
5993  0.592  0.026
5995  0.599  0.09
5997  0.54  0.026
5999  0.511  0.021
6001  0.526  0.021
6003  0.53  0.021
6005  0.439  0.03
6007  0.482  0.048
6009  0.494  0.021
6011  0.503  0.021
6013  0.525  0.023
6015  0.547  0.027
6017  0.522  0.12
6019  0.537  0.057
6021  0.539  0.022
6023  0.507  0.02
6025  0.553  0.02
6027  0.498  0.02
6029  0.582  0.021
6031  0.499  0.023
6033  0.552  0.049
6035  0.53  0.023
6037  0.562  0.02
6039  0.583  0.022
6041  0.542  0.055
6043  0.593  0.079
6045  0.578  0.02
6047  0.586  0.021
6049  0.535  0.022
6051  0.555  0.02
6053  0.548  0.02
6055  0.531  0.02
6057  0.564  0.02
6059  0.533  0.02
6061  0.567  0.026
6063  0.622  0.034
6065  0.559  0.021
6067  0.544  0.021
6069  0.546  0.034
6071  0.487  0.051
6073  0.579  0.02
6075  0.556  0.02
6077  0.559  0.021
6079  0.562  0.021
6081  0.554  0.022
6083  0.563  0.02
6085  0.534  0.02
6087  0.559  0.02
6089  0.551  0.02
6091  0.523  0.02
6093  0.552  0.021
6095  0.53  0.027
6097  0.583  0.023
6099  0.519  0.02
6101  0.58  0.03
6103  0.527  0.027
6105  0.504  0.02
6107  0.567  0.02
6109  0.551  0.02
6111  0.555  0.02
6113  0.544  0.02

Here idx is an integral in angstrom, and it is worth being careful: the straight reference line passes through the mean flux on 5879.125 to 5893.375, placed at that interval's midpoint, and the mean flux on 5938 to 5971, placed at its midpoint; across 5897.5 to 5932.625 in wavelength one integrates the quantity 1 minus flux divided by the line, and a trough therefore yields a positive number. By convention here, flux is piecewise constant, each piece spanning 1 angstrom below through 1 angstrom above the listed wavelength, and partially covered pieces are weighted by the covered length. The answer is -1.4 angstrom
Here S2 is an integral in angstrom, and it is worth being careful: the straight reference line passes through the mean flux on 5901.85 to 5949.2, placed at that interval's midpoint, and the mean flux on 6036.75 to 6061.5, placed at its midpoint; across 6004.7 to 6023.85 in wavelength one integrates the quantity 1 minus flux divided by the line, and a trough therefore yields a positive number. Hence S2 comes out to 1.3 angstrom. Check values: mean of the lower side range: 0.52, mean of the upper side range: 0.56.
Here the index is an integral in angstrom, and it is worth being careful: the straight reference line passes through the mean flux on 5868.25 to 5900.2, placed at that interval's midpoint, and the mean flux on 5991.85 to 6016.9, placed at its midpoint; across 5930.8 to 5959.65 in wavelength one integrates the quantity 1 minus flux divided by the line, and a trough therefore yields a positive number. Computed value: -3.59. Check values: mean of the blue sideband 0.456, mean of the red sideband 0.524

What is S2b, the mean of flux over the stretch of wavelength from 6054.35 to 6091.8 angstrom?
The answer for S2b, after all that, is 0.553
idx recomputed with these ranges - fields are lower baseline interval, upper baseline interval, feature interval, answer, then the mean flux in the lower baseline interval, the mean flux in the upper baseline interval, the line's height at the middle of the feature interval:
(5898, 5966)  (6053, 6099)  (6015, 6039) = 0.2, 0.522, 0.552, 0.542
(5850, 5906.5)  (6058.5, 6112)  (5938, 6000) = -3.2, 0.482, 0.551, 0.512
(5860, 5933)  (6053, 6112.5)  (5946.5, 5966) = -1.5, 0.486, 0.55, 0.506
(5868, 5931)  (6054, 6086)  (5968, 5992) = -0.7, 0.478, 0.554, 0.514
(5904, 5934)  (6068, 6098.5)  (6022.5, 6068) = -1.1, 0.515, 0.549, 0.541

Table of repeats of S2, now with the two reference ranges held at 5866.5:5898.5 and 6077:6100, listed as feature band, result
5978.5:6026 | -1.4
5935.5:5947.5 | -1.3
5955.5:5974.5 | -1.9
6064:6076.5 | -0.1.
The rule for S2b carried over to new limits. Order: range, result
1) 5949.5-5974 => 0.535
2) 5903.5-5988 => 0.527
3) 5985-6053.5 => 0.537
